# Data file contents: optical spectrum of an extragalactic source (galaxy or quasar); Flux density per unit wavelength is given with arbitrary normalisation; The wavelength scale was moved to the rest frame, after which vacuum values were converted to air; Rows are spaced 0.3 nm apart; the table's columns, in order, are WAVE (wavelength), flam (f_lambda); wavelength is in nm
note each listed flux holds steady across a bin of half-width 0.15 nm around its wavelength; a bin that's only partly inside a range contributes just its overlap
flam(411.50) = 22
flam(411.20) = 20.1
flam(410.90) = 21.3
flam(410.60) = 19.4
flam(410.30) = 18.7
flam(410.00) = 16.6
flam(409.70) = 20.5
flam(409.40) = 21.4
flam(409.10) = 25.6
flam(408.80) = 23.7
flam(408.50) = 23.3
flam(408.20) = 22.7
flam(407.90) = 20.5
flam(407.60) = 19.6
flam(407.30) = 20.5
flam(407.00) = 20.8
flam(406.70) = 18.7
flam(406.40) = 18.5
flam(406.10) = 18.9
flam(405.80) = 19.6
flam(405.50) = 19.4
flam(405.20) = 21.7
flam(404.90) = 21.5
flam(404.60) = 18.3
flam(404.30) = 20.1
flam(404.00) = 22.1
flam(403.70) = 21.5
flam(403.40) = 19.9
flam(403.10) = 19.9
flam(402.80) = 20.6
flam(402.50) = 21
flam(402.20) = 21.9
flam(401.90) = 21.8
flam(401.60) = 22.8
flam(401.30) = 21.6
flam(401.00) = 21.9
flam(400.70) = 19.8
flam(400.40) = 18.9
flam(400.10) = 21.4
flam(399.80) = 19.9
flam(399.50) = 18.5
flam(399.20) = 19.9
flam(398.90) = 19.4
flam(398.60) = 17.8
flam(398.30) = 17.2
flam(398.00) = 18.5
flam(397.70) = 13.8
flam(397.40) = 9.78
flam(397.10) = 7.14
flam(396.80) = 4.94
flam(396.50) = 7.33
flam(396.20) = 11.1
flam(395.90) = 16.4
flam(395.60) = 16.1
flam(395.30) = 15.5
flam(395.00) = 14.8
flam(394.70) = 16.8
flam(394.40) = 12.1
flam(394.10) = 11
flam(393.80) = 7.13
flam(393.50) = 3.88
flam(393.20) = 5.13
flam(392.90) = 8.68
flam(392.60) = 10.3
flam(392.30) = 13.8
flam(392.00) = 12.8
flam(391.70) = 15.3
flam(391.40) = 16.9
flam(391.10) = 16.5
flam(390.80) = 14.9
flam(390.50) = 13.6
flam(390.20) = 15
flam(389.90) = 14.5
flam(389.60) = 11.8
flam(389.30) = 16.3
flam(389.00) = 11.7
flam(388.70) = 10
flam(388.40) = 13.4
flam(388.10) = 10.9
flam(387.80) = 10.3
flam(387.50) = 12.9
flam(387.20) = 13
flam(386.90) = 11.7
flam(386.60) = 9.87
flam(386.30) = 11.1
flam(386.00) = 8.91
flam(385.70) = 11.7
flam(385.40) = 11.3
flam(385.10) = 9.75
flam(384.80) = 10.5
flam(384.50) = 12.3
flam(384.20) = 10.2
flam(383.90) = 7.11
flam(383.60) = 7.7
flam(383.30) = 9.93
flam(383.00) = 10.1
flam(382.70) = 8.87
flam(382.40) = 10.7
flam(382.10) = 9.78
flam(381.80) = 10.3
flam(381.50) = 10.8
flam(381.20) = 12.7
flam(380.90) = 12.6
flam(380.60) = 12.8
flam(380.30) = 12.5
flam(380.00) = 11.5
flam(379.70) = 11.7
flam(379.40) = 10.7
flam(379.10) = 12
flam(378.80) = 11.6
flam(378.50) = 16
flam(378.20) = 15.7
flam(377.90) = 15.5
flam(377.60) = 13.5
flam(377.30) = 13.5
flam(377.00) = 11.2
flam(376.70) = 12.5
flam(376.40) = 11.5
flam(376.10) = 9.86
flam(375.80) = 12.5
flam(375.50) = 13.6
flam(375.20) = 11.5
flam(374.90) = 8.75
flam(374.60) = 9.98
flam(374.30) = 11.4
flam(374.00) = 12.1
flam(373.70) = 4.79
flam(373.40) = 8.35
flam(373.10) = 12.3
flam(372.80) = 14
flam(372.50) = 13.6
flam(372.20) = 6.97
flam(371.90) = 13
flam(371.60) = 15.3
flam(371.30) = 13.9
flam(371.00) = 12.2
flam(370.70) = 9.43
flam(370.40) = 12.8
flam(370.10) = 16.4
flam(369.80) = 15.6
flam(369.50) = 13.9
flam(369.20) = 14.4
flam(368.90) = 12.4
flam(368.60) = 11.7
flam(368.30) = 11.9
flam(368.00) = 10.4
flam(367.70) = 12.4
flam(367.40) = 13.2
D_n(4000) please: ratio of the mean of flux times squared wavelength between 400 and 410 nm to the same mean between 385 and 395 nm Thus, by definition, 1.88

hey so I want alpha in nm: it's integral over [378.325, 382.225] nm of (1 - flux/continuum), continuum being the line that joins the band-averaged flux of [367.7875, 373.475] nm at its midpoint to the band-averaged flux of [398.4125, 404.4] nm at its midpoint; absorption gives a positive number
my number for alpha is 0.80 nm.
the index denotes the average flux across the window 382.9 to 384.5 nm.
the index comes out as 9.28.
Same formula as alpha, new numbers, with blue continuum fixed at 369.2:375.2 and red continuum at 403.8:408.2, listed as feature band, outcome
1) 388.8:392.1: 0.384 nm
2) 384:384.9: 0.246 nm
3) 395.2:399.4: 0.951 nm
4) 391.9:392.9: 0.302 nm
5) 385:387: 0.608 nm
